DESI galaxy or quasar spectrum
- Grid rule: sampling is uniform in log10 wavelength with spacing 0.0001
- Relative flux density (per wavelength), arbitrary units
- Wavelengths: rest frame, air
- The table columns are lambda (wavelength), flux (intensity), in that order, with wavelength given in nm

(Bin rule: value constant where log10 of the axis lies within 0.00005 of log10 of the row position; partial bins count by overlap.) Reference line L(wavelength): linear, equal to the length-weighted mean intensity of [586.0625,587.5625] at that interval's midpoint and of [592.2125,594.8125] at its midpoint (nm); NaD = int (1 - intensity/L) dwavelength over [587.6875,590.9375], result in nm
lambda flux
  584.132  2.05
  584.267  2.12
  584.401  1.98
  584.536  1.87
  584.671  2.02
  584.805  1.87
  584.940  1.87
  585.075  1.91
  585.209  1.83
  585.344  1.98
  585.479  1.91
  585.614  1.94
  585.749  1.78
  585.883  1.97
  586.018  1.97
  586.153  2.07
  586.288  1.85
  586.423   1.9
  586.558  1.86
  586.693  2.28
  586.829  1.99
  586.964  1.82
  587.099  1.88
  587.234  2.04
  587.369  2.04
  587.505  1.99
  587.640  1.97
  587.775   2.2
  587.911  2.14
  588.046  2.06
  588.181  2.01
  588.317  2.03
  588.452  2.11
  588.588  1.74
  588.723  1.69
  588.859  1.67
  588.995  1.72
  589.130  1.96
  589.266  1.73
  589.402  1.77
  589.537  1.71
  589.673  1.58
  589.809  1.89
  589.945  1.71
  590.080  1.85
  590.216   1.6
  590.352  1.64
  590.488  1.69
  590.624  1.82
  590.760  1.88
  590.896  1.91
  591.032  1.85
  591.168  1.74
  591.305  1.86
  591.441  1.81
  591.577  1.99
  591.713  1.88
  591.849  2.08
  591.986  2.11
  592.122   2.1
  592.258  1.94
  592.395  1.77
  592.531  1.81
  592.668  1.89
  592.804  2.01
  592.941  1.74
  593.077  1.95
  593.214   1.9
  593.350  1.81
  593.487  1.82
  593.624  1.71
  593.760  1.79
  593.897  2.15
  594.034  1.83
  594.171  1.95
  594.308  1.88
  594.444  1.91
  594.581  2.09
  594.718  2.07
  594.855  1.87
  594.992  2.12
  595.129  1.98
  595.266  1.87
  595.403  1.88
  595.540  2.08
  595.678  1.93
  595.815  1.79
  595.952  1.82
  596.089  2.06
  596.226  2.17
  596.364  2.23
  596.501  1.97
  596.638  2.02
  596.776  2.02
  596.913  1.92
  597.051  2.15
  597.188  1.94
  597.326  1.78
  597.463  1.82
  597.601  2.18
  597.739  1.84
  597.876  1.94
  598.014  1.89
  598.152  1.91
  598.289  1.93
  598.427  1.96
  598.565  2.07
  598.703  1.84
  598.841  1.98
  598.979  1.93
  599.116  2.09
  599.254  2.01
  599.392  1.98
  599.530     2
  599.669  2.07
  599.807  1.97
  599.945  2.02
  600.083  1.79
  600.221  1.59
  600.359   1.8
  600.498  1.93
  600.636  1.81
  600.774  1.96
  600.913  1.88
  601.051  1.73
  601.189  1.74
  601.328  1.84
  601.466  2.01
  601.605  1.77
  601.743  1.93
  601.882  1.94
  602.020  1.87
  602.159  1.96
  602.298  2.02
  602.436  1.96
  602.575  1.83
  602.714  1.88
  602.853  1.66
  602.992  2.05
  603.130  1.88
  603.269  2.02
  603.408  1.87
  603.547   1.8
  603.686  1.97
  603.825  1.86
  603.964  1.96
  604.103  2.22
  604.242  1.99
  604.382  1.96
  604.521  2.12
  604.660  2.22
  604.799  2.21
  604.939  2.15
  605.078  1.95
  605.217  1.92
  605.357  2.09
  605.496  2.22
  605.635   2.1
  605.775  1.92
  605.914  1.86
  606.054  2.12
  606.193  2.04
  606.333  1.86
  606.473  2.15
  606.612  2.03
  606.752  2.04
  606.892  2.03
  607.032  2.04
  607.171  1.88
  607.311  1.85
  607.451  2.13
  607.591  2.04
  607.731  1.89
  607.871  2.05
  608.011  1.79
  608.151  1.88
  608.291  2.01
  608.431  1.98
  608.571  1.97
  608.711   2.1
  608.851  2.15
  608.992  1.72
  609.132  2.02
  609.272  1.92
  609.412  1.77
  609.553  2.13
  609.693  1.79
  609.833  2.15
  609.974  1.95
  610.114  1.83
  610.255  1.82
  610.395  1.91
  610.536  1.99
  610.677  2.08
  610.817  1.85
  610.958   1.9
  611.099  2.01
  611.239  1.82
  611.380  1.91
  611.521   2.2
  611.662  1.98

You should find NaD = 0.18 nm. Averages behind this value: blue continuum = 1.97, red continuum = 1.9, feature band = 1.84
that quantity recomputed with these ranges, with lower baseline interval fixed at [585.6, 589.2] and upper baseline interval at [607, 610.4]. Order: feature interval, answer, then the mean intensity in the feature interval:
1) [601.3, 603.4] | 0.046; 1.91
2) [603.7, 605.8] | -0.117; 2.06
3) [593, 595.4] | 0.036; 1.92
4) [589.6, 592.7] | 0.172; 1.84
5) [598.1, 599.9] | -0.028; 1.98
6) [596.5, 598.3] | 0.000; 1.95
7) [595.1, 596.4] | -0.016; 1.97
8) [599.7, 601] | 0.057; 1.87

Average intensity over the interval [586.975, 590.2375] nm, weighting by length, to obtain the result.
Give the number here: 1.88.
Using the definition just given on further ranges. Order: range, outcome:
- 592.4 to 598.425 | 1.94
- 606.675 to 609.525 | 1.97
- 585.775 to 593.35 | 1.89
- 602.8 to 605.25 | 1.99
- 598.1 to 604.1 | 1.91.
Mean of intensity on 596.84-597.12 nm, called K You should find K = 2.04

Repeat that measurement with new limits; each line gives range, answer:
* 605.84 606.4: 1.97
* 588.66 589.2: 1.76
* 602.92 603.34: 1.98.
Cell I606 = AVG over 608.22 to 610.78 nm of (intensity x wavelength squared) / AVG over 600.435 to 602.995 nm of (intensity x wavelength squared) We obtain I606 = 1.07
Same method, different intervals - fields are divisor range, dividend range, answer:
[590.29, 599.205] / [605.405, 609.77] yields 1.07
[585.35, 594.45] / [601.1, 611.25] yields 1.10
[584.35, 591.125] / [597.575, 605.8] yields 1.08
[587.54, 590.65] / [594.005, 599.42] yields 1.10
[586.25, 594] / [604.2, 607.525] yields 1.14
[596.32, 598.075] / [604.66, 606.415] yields 1.06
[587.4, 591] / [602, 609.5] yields 1.13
